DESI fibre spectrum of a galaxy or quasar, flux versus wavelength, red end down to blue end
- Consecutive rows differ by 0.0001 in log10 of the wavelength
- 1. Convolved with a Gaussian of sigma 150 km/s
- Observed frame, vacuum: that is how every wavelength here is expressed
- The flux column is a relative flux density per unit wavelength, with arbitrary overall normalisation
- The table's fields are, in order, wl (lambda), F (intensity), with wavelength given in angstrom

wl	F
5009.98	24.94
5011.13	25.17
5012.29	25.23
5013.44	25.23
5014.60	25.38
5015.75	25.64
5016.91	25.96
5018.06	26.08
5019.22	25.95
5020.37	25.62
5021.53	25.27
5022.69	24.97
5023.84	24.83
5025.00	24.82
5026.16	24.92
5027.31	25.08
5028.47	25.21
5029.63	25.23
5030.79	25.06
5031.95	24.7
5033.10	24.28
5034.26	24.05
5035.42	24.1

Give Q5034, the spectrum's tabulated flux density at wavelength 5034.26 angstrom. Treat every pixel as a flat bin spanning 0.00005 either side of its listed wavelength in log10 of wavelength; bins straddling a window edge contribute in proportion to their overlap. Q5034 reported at 24.05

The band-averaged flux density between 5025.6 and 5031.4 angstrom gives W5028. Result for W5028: 25.1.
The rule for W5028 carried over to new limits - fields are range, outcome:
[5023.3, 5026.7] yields 24.8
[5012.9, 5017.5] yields 25.6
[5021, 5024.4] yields 25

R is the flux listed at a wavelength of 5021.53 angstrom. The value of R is 25.27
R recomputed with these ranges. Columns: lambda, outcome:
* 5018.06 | 26.08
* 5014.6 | 25.38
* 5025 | 24.82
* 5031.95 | 24.7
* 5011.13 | 25.17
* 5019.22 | 25.95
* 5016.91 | 25.96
